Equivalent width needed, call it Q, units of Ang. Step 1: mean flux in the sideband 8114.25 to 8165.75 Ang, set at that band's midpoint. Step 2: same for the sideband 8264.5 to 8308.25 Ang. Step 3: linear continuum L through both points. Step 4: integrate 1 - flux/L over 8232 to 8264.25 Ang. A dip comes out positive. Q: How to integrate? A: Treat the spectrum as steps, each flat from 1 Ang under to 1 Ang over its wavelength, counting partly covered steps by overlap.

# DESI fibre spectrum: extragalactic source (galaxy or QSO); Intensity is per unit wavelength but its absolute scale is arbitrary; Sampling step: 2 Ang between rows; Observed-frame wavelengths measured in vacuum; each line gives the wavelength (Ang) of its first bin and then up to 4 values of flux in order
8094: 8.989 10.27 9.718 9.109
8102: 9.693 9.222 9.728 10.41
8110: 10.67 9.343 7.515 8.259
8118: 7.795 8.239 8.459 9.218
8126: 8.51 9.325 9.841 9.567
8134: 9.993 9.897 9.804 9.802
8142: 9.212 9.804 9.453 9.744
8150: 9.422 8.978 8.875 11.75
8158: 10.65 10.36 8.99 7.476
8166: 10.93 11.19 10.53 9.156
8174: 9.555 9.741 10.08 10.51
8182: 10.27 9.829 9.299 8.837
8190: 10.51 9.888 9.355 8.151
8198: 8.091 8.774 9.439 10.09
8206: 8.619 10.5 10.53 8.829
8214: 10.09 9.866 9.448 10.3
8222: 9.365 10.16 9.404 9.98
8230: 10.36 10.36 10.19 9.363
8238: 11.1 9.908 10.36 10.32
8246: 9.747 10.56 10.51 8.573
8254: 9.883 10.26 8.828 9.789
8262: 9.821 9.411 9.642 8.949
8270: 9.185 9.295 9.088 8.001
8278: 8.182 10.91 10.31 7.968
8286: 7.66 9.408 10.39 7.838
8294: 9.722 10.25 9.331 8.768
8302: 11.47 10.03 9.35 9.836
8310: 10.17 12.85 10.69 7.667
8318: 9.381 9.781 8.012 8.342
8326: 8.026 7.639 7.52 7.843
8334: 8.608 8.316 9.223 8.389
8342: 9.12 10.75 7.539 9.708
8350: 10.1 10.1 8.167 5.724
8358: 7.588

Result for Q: -2.1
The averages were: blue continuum 9.33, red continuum 9.34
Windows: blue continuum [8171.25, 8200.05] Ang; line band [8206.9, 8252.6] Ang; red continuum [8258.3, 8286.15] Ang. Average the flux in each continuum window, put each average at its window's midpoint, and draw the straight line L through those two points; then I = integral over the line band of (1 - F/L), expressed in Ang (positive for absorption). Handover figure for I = -3.2 Ang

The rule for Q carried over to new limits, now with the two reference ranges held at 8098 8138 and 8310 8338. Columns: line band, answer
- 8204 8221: -1.4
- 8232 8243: -1.4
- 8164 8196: -2.5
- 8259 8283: -1.1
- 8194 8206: 0.2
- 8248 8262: -1.1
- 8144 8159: -1.1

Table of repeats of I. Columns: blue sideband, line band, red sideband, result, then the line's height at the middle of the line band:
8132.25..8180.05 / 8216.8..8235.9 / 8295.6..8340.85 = -0.8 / 9.54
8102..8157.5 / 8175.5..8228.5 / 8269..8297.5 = -2.0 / 9.28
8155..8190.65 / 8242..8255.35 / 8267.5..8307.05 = -0.6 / 9.53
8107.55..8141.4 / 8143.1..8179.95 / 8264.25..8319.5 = -2.3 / 9.26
